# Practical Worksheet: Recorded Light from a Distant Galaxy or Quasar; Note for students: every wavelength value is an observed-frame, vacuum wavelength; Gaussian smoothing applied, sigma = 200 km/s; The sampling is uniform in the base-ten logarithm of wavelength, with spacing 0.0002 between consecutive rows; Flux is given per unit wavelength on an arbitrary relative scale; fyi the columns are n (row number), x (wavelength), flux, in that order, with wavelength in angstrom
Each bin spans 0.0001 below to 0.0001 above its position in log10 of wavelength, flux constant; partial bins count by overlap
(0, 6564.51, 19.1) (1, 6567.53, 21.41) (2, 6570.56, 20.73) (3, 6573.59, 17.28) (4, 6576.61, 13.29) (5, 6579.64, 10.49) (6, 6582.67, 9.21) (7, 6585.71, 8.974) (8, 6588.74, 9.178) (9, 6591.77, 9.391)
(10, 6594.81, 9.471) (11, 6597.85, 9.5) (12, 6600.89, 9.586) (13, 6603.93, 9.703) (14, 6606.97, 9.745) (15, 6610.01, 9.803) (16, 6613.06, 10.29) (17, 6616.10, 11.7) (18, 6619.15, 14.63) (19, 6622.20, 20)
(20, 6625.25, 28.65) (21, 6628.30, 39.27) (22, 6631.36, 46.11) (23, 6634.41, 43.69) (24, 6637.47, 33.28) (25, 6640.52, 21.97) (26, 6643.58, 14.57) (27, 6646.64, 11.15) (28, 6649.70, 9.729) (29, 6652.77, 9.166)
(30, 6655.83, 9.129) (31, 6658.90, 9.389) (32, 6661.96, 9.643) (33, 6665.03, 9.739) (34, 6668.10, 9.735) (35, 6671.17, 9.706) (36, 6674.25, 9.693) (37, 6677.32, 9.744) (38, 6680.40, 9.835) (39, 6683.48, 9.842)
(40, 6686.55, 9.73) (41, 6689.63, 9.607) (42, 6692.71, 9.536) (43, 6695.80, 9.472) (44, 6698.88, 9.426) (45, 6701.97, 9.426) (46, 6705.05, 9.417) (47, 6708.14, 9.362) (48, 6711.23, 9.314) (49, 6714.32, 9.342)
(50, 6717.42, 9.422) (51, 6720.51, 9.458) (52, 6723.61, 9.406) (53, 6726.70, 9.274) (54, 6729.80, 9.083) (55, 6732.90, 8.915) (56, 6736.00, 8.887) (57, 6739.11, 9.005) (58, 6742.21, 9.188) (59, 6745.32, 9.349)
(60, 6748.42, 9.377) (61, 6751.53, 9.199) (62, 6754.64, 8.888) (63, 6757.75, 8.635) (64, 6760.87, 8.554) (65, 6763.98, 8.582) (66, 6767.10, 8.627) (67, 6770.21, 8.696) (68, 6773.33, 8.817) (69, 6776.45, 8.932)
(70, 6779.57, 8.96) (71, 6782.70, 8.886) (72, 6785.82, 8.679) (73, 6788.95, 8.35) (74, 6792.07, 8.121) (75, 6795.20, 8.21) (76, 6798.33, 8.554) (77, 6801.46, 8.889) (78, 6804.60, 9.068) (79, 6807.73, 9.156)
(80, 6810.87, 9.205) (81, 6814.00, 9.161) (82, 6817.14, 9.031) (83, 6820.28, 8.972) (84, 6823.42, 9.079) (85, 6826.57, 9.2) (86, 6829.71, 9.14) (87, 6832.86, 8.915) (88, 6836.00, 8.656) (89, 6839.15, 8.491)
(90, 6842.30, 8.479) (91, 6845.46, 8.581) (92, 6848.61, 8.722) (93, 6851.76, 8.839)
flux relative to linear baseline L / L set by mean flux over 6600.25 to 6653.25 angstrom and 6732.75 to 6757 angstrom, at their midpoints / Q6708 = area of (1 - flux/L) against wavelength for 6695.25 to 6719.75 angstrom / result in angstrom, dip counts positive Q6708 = 6.1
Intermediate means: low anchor 20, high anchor 9.1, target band 9.4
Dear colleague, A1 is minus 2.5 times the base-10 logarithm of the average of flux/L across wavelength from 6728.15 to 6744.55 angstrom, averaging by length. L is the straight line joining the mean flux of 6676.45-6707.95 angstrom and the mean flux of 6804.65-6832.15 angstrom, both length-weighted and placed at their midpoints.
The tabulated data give 0.05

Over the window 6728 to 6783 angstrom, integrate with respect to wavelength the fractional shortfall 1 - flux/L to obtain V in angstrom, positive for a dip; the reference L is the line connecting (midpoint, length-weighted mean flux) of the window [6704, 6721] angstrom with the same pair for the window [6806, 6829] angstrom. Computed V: 2.1 angstrom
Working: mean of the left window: 9.38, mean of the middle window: 8.92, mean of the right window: 9.12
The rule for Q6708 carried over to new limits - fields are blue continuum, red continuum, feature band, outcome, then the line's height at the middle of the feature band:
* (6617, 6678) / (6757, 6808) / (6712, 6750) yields 9.7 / 12.4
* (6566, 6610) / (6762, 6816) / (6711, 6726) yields 0.7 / 9.87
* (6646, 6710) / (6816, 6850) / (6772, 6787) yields 0.4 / 9.11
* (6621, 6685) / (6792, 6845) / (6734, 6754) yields 5.8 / 12.9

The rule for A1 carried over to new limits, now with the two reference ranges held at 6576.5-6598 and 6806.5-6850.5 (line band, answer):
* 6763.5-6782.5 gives 0.04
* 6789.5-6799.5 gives 0.09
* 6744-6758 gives 0.01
